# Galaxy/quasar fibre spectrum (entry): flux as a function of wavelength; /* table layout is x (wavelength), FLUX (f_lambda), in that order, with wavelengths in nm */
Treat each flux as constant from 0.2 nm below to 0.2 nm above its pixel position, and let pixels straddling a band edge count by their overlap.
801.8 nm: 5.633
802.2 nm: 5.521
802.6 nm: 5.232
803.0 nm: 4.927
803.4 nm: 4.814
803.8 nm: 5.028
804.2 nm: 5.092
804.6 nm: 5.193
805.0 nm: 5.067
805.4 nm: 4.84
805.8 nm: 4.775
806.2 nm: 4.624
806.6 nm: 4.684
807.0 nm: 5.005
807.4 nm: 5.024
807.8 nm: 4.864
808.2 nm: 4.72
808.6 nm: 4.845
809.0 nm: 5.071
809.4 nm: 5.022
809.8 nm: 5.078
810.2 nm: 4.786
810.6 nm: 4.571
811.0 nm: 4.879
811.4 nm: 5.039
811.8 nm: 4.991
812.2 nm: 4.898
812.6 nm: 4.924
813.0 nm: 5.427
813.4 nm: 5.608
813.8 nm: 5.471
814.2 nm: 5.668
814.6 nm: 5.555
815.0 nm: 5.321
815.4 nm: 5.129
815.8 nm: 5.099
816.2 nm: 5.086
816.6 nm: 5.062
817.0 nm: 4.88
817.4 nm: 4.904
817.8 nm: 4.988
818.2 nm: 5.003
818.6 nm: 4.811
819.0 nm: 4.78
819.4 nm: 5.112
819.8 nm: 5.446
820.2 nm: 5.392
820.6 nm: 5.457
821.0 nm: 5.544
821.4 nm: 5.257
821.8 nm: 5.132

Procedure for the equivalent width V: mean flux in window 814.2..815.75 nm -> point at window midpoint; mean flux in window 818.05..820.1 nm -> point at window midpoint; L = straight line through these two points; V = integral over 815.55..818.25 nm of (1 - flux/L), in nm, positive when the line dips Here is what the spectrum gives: 0.11 nm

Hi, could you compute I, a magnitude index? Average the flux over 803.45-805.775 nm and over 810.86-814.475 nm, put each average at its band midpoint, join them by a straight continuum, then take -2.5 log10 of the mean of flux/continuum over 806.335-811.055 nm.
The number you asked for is 0.053 mag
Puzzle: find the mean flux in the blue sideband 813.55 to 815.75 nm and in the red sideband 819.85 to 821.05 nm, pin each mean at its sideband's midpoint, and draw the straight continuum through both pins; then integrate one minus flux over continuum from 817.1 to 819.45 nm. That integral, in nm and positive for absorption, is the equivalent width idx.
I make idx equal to 0.224 nm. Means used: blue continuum 5.41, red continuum 5.45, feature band 4.92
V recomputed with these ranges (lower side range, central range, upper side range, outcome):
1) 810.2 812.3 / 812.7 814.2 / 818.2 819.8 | -0.180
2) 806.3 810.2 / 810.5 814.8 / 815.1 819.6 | -0.216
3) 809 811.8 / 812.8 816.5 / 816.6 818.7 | -0.329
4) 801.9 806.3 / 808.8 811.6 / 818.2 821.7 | 0.099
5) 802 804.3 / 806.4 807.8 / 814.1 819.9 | 0.056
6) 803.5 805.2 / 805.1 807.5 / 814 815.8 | 0.144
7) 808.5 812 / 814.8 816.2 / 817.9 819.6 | -0.069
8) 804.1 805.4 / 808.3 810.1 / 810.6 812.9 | 0.004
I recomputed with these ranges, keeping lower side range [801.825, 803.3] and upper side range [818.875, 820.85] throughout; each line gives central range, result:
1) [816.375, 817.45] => 0.06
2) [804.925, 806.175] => 0.09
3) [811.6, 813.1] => 0.05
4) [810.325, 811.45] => 0.10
